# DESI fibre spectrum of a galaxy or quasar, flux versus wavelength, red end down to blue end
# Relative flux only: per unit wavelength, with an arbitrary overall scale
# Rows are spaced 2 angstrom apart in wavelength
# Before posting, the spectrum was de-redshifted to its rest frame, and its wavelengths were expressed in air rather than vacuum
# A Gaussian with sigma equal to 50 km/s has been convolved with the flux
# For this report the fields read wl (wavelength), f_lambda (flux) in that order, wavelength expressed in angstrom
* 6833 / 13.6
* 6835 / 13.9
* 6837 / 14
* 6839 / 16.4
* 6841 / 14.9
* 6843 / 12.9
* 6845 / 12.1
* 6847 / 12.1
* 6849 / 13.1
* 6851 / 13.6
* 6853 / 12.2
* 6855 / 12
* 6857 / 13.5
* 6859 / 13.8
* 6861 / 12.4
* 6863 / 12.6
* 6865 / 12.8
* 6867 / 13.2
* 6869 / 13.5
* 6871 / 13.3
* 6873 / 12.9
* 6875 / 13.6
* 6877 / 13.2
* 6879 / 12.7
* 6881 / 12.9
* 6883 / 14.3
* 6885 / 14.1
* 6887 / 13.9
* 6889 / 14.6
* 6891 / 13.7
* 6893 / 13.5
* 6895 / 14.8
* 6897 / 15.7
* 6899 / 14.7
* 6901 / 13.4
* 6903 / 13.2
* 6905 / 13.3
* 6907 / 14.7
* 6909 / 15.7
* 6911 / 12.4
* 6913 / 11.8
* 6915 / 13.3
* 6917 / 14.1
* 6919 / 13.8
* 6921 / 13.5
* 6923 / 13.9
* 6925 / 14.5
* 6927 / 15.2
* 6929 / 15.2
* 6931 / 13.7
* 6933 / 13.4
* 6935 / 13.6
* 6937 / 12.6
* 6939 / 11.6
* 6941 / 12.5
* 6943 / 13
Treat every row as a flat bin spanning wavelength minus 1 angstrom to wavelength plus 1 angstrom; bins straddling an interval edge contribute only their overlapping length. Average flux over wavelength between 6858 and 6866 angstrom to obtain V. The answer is 12.9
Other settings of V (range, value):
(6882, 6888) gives 14.1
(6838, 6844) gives 14.7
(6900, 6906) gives 13.3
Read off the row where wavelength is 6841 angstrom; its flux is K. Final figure 14.9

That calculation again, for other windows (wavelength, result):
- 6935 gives 13.6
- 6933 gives 13.4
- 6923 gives 13.9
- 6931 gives 13.7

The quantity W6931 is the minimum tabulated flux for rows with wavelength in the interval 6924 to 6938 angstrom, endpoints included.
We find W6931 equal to 12.6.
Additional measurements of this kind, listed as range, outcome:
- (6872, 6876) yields 12.9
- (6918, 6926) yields 13.5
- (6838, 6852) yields 12.1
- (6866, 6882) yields 12.7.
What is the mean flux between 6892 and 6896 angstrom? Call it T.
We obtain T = 14.2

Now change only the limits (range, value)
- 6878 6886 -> 13.5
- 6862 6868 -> 12.9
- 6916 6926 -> 14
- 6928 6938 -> 13.7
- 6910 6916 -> 12.5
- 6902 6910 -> 14.2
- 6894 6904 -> 14.4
